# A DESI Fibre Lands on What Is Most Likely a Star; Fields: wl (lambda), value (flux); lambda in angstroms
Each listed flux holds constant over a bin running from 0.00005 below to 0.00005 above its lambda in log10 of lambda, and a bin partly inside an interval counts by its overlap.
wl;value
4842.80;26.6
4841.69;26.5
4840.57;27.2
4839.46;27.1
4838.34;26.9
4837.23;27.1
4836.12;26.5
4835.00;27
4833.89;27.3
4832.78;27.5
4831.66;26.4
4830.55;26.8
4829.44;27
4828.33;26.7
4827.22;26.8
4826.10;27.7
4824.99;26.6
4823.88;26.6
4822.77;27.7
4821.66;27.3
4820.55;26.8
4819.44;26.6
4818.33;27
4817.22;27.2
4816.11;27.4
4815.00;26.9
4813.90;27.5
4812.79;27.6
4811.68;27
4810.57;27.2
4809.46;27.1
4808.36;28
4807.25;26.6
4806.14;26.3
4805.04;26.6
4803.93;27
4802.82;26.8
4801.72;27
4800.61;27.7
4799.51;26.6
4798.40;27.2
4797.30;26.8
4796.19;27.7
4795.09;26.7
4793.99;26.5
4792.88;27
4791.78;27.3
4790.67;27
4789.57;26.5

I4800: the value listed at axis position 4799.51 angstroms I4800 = 26.6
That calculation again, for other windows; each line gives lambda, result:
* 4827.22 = 26.8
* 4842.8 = 26.6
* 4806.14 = 26.3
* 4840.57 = 27.2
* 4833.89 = 27.3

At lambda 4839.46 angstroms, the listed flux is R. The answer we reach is 27.1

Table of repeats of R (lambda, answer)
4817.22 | 27.2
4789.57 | 26.5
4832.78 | 27.5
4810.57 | 27.2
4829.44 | 27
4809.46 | 27.1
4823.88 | 26.6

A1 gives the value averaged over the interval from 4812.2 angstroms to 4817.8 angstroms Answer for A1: 27.3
